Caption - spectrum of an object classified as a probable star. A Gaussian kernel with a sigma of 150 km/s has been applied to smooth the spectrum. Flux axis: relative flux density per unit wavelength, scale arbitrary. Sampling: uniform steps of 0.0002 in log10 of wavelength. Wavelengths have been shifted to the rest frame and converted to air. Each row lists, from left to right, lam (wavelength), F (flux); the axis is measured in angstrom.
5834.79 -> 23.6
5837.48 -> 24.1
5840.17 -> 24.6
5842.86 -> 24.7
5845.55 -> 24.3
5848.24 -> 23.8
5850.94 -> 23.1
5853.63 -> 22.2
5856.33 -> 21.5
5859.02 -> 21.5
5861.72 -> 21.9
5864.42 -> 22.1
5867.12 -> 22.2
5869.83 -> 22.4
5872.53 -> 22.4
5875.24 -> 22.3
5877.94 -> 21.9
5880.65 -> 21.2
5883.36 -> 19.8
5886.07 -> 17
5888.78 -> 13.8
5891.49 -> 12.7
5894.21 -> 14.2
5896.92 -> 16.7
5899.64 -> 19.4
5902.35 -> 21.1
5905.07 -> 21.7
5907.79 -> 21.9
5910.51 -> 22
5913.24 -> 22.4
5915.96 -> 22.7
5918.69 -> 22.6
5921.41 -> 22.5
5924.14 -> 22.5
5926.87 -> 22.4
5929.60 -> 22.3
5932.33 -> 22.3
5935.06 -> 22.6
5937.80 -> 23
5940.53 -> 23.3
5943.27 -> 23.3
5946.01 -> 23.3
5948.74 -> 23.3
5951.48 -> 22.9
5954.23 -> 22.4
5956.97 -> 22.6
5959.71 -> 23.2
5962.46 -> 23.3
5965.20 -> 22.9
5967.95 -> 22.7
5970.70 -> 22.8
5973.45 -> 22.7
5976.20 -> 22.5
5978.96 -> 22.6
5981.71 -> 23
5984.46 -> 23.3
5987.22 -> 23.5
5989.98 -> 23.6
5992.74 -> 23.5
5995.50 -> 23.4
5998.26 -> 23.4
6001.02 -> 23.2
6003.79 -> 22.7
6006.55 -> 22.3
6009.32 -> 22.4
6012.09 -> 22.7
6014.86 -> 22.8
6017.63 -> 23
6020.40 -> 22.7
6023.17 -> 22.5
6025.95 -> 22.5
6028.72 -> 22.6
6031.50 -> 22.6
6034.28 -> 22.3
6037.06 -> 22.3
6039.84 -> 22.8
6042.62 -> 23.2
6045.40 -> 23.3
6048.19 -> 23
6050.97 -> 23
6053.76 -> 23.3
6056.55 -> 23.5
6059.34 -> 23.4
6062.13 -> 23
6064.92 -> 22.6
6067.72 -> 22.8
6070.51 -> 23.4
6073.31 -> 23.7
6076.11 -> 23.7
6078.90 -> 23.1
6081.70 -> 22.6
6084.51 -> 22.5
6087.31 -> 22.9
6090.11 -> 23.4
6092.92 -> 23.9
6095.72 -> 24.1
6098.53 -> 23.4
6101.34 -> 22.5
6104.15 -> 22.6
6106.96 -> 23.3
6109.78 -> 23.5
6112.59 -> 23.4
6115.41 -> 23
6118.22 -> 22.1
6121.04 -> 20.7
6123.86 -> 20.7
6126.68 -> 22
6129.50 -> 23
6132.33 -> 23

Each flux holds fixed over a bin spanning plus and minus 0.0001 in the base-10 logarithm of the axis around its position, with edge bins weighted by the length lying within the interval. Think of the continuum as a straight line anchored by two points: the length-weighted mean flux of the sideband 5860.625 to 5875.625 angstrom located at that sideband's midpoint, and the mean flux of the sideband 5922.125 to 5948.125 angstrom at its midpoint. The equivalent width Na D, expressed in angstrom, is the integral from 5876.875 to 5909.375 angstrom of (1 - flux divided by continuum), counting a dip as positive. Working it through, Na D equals 5.8 angstrom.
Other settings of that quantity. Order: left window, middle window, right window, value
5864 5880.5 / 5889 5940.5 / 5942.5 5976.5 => 4.1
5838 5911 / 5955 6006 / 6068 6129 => -2.9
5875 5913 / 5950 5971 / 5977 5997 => -0.8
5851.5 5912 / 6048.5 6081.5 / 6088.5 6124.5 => -1.2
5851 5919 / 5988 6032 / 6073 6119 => -1.7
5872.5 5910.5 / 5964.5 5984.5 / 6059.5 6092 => -1.9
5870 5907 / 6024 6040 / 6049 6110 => -0.3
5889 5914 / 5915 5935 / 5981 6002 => -2.5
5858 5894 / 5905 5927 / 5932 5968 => -0.8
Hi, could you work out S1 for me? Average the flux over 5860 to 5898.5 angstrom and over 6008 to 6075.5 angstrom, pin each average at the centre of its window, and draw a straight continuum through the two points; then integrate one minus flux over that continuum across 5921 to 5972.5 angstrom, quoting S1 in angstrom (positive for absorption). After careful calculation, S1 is -5.0 angstrom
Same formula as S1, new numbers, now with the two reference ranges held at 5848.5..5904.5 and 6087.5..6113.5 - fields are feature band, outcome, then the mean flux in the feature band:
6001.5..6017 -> -0.45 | 22.6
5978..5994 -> -1.19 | 23.3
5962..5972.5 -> -0.74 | 22.9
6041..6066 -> -0.56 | 23.2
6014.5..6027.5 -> -0.31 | 22.7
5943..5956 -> -1.16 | 23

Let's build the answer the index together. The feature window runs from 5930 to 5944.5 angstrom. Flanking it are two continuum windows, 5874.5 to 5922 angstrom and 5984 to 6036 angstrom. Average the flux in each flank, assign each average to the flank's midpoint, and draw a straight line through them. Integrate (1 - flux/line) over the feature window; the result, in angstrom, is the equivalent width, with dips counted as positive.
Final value -1.4 angstrom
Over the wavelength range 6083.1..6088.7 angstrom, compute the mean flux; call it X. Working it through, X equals 22.7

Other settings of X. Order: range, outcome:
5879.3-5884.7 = 20.5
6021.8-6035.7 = 22.5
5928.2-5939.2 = 22.6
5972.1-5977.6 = 22.6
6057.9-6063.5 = 23.2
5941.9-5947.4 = 23.3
